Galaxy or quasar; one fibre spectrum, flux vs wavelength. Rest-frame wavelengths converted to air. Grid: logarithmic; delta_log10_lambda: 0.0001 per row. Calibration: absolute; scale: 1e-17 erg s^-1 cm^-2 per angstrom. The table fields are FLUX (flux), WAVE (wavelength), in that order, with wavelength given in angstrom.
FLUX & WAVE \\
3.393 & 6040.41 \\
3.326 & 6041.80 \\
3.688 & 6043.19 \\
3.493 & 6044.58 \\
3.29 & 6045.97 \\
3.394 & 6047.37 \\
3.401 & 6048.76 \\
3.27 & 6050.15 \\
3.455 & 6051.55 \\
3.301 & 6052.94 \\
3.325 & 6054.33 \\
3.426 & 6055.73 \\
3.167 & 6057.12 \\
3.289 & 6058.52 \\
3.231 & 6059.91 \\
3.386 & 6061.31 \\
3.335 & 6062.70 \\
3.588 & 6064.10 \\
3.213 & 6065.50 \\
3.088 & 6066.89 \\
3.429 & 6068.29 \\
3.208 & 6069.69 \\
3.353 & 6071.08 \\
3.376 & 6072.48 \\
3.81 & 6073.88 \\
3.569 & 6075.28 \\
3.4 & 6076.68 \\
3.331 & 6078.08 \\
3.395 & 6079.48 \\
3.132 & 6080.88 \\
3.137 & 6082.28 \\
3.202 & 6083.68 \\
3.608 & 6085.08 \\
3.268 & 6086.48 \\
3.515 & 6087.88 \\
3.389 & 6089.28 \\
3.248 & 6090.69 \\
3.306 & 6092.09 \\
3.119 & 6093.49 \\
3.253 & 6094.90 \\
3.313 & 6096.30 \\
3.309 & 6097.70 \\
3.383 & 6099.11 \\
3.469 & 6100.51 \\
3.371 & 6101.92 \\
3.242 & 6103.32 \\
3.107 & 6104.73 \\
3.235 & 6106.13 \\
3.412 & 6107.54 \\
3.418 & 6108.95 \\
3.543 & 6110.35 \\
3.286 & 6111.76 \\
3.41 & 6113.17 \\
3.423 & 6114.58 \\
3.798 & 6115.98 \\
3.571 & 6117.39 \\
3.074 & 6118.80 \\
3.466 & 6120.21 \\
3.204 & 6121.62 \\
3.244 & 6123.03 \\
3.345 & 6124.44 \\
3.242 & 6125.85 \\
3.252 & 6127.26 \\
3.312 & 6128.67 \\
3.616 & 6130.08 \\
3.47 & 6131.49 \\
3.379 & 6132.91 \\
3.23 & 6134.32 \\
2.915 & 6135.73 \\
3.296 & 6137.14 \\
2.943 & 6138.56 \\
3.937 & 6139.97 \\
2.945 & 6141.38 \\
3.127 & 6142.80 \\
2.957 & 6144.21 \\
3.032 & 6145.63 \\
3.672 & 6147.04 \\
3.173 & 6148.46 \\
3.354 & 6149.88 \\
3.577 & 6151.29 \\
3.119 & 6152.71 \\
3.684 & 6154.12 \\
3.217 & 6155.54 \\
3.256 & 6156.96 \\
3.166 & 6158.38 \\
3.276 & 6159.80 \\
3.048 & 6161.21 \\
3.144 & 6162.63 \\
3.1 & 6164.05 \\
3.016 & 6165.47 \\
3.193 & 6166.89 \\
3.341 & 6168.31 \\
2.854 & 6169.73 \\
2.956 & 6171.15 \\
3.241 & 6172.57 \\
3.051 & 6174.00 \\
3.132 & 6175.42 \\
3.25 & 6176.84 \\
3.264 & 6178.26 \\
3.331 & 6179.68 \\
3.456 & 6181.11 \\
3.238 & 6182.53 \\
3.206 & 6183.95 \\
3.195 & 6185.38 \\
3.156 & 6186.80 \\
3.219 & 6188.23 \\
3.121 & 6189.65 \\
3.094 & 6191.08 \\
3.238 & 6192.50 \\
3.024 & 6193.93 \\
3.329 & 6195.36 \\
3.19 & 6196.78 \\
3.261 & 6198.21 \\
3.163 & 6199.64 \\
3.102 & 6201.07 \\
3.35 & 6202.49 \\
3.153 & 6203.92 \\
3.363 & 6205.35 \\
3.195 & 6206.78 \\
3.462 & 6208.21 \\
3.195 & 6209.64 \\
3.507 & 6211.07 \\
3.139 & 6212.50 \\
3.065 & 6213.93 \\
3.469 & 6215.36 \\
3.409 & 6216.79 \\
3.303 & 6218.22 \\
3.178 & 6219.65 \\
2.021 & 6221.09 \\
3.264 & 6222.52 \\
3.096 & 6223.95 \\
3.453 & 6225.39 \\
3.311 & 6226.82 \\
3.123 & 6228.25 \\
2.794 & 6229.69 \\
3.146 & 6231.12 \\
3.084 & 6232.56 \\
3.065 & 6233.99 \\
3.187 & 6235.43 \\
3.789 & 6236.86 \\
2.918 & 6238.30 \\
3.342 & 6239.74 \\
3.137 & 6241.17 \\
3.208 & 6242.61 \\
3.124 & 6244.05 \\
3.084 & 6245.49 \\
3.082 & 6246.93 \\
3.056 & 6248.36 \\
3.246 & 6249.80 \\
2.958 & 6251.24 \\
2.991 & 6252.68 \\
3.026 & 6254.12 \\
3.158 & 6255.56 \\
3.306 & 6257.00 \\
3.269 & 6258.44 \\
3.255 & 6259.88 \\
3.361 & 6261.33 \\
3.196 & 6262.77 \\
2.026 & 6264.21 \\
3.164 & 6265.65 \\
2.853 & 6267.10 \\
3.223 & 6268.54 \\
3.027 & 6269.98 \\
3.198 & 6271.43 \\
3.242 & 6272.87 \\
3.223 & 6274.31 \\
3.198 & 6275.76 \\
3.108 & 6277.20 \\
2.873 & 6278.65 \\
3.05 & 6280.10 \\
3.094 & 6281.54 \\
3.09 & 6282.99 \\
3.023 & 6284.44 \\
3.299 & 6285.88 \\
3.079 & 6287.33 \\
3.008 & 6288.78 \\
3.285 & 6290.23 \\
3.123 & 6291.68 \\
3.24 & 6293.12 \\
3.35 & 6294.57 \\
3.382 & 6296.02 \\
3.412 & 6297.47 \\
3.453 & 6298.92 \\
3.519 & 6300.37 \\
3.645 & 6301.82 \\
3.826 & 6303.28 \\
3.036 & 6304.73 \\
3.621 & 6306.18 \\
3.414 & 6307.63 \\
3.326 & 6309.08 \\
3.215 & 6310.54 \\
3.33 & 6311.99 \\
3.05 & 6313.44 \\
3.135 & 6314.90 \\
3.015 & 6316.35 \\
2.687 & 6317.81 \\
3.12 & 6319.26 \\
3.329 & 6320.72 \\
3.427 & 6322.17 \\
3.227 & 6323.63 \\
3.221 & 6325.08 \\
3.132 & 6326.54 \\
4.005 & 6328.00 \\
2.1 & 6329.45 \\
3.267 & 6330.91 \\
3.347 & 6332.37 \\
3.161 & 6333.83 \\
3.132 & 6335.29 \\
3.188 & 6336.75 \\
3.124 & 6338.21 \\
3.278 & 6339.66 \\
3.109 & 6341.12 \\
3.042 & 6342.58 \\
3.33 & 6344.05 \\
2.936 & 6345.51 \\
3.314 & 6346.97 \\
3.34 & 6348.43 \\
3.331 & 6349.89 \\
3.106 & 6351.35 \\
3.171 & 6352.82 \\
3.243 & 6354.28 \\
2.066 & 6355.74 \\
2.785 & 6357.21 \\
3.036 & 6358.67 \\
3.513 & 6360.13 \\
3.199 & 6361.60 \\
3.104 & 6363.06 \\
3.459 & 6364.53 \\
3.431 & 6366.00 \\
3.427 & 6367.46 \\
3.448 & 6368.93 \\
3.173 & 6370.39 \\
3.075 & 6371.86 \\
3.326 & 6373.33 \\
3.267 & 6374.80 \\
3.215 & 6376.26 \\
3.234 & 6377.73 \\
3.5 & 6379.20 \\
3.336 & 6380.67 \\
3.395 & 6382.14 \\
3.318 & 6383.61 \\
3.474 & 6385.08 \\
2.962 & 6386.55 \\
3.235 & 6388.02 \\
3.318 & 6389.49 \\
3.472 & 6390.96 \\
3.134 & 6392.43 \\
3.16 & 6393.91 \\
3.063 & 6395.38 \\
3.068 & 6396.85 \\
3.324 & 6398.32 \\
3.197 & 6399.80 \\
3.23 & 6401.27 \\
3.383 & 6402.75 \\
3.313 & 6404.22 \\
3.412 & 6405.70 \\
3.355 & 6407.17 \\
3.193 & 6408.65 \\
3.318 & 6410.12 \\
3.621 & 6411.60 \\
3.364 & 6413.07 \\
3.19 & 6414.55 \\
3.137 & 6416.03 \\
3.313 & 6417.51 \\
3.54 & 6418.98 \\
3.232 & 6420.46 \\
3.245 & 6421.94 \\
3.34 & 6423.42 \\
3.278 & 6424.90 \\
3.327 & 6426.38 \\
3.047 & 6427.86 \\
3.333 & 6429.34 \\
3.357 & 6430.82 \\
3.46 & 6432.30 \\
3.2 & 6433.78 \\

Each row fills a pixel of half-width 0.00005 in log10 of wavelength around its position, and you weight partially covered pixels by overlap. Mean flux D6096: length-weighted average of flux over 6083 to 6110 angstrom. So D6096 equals 3.33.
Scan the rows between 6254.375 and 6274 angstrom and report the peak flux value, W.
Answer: 3.361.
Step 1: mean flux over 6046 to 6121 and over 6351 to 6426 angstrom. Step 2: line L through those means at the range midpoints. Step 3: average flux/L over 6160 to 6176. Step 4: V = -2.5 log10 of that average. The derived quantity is 0.07 mag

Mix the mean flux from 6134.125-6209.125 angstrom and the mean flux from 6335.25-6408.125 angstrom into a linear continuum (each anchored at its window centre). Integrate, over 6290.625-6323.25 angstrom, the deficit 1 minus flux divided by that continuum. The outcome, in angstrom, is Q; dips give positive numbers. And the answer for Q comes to -0.8 angstrom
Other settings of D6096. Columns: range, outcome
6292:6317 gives 3.35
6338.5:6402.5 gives 3.21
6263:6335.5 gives 3.19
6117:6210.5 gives 3.24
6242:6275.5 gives 3.1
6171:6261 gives 3.18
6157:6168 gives 3.15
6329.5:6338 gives 3.12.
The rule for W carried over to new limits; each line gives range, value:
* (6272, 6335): 4.005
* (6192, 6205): 3.35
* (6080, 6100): 3.608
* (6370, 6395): 3.5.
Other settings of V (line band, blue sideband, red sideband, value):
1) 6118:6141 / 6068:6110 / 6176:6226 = -0.002 mag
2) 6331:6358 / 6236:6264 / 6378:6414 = 0.046 mag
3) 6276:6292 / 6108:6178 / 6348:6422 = 0.056 mag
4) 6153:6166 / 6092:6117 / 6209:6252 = 0.020 mag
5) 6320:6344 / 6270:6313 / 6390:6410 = 0.021 mag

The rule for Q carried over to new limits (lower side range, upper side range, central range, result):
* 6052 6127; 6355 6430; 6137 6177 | 1.4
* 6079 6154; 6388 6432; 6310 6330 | 0.9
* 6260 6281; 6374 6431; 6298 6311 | -1.4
